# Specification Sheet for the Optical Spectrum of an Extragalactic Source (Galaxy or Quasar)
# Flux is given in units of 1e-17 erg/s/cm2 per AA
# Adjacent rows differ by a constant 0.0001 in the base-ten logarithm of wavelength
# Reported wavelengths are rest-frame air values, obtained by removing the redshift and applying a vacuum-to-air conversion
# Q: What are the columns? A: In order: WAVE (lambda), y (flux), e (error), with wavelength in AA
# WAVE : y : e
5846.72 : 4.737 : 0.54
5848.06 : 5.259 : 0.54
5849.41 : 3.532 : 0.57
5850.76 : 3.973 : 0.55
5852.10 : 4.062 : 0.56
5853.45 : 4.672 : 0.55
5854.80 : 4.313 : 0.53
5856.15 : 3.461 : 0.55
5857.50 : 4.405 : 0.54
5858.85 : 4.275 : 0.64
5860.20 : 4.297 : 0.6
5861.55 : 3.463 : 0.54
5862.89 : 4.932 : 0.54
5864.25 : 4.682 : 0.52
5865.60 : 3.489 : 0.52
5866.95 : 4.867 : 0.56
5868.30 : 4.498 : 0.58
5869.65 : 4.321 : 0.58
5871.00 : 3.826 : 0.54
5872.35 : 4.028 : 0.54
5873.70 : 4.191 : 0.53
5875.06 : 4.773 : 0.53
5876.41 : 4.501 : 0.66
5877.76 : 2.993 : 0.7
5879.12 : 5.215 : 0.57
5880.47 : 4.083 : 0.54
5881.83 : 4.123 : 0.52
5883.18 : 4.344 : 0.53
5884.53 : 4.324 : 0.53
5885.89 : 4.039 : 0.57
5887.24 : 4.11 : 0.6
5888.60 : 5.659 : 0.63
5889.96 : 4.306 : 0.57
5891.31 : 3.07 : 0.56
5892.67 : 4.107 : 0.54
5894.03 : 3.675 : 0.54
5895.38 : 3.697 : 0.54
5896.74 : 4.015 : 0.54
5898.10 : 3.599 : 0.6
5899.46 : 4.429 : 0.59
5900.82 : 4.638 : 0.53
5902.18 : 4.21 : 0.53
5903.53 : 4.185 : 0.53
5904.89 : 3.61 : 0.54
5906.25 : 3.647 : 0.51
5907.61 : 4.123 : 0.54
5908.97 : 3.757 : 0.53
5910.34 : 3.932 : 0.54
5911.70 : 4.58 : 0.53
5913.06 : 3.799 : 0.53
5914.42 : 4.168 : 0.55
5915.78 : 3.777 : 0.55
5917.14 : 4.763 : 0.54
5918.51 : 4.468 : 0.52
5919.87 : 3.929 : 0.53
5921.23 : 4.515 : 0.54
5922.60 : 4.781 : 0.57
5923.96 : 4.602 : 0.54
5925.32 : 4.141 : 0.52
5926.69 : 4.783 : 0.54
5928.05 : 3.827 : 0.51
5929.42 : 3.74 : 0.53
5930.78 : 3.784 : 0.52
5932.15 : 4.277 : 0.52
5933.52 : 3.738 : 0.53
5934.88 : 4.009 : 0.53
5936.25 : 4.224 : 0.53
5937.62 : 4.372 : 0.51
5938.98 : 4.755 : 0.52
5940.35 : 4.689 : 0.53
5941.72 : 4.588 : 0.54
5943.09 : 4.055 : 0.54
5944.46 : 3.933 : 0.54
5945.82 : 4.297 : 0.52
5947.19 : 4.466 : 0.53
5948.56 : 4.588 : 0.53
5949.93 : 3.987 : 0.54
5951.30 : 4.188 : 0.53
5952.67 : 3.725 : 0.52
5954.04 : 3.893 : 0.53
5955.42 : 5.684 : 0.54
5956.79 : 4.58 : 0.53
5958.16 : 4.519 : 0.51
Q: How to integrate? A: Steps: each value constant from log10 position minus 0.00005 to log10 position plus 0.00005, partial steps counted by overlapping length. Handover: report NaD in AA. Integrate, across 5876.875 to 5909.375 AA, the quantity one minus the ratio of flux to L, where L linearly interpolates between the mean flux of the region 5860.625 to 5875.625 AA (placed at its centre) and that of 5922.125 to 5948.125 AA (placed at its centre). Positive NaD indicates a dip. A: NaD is 1.4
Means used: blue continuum 4.28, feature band 4.09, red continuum 4.27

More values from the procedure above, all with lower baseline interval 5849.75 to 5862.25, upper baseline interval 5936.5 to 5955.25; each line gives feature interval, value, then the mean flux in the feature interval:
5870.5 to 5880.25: -0.19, 4.22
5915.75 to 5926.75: -0.48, 4.43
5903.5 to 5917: 0.78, 3.98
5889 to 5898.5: 0.77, 3.84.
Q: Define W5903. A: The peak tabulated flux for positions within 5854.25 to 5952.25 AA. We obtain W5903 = 5.659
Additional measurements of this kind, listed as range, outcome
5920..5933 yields 4.783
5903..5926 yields 4.781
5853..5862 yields 4.672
